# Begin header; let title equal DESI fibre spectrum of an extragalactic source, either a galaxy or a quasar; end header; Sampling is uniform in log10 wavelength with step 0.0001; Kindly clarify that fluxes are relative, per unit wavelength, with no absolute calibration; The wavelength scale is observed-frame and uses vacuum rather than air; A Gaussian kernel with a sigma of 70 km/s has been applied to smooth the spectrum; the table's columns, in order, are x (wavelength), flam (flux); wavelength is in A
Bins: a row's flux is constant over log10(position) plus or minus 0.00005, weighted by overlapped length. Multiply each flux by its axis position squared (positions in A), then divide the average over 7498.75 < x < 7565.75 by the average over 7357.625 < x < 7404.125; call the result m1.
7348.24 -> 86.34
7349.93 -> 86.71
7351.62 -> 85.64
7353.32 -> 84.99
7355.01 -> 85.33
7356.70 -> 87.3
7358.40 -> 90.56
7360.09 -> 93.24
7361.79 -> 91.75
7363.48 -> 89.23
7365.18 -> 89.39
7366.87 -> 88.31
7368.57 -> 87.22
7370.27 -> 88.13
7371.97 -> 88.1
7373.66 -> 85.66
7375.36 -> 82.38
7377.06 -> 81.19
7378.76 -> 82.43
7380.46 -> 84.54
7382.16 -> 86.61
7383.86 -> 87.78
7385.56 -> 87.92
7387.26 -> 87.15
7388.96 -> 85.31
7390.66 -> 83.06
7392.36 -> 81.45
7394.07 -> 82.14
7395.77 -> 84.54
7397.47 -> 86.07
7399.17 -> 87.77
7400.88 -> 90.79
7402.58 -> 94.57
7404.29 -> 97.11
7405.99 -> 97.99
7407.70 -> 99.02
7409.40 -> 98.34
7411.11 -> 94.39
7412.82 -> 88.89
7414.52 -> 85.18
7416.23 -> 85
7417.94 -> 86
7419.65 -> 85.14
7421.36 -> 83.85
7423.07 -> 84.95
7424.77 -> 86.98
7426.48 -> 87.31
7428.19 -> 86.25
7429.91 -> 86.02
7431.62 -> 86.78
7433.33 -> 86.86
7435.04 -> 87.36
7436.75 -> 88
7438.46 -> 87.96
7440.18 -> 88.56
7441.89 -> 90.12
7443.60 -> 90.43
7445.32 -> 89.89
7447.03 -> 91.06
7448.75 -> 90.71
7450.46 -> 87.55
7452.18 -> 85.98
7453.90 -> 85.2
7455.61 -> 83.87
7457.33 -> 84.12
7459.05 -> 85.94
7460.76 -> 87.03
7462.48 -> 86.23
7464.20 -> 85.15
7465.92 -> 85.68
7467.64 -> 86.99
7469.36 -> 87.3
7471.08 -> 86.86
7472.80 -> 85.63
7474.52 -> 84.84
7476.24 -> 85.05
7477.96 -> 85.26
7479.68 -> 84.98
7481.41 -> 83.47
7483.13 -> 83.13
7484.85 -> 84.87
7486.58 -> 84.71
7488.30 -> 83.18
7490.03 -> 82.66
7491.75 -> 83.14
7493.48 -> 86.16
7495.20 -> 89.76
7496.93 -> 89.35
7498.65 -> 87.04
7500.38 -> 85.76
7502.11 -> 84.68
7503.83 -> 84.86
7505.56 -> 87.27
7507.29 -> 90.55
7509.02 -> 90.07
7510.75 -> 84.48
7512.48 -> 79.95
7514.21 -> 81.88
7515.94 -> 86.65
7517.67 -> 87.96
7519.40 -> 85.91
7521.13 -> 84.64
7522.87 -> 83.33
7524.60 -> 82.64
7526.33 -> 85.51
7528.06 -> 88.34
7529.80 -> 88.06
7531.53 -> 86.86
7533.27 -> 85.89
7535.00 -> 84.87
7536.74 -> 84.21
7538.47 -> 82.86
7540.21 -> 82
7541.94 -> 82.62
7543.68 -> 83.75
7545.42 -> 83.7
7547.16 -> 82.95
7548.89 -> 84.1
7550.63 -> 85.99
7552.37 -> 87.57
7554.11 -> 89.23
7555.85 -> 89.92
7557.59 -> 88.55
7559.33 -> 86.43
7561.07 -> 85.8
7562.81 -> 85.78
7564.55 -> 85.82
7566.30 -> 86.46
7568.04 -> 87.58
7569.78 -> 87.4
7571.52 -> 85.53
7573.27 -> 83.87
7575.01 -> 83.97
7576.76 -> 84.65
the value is 1.0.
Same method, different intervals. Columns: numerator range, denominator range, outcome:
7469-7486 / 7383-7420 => 0.98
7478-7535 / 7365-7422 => 1.00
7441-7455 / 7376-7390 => 1.06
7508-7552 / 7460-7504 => 1.00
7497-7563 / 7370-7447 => 1.01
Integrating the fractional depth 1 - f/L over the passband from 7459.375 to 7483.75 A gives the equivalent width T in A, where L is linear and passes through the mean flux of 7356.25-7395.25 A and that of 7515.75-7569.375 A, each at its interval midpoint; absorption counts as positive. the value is 0.1 A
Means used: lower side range 86.5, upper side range 85.7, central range 85.6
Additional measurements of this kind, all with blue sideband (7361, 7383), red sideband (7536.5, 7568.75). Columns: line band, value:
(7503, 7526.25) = 0.10 A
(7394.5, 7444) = -1.55 A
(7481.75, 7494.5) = 0.28 A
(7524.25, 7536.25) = -0.06 A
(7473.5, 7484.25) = 0.18 A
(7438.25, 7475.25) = -0.46 A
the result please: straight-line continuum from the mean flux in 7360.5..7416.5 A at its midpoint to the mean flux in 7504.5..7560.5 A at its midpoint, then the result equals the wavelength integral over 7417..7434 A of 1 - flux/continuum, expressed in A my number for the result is 0.3 A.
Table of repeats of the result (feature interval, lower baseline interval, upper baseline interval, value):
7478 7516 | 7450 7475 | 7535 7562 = 0.1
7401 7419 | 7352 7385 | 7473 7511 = -1.2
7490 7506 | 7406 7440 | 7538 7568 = 0.1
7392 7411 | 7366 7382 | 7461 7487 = -1.3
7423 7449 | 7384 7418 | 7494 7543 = 0.0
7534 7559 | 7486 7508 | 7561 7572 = 0.3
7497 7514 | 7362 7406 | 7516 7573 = 0.0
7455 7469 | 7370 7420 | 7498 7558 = 0.2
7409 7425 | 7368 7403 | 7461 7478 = -0.3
